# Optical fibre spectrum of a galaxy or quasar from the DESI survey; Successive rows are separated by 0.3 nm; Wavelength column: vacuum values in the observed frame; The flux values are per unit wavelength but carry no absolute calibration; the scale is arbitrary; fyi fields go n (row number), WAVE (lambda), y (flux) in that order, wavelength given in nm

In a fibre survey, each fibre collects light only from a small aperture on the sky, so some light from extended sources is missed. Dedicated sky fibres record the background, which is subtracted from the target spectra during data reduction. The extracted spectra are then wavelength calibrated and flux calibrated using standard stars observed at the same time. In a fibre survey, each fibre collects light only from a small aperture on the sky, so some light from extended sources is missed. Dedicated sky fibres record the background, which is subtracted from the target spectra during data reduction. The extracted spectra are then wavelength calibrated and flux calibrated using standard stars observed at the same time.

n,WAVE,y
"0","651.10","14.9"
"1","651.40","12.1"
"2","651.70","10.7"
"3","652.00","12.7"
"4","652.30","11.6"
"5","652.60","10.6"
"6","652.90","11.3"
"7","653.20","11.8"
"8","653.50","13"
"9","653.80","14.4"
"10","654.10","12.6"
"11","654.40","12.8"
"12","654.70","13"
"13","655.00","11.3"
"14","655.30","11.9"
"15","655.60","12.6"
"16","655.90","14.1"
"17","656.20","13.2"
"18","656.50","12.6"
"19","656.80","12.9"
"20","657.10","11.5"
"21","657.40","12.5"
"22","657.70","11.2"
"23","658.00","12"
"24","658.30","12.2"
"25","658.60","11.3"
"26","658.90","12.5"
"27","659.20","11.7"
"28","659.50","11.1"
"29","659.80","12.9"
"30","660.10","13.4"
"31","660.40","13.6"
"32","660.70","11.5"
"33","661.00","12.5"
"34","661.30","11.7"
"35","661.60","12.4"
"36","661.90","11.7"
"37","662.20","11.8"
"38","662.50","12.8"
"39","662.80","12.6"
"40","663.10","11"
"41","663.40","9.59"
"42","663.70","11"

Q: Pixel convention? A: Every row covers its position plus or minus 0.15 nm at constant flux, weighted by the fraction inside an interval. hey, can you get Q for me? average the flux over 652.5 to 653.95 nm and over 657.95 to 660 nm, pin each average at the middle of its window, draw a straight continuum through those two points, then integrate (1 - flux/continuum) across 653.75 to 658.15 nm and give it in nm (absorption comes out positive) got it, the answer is -0.14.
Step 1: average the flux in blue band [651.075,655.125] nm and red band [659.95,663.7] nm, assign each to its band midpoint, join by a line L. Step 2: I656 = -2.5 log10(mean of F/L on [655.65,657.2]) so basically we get -0.06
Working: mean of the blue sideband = 12.3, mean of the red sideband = 12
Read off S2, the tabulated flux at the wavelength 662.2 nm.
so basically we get 11.8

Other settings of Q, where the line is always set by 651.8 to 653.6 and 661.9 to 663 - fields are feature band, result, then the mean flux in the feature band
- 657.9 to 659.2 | 0.01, 12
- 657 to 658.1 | 0.02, 11.8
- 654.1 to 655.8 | -0.07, 12.4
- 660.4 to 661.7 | 0.00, 12.2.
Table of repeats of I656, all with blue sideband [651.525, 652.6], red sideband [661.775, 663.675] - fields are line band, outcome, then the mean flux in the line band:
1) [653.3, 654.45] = -0.14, 13.2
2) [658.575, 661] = -0.07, 12.3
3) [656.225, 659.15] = -0.05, 12.1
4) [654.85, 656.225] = -0.09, 12.6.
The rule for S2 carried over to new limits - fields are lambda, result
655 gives 11.3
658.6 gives 11.3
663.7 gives 11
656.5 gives 12.6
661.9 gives 11.7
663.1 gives 11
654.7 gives 13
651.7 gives 10.7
